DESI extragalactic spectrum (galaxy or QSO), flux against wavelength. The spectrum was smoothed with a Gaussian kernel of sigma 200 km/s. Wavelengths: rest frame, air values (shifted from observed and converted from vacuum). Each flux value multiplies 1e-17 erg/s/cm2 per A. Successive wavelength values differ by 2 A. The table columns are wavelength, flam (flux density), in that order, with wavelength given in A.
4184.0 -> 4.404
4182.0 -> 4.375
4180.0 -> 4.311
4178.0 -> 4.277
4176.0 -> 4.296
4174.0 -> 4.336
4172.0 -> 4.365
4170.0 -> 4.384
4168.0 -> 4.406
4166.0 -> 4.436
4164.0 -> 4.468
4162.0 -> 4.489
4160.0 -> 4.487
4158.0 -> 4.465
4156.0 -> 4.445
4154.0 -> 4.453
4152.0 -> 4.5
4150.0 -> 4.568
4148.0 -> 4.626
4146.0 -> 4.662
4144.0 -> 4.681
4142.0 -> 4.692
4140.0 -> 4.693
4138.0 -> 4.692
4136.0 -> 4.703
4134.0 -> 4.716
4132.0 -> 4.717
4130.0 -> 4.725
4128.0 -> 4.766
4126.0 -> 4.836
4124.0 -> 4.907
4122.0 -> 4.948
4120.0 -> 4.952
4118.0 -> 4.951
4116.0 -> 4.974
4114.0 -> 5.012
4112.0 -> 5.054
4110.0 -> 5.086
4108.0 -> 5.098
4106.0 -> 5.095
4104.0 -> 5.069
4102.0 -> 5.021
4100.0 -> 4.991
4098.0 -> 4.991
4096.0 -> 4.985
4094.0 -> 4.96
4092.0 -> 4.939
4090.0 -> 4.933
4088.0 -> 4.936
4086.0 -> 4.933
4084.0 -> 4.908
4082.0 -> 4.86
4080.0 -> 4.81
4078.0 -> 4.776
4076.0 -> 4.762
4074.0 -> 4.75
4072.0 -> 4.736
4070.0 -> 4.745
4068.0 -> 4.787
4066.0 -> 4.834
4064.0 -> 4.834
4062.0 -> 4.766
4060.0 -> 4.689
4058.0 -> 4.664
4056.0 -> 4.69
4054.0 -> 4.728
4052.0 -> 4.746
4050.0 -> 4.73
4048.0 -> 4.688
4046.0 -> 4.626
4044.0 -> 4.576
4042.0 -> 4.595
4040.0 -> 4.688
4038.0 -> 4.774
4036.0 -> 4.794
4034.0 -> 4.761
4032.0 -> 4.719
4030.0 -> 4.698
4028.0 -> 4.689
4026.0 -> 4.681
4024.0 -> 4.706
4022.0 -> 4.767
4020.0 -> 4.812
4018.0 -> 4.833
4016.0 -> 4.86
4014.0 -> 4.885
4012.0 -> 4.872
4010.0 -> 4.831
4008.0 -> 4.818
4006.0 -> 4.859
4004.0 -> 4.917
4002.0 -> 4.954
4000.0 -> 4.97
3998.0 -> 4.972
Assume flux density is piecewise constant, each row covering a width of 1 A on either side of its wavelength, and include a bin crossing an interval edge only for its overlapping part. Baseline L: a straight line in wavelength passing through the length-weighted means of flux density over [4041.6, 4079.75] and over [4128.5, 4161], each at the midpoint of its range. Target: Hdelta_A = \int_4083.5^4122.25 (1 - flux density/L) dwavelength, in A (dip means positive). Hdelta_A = -2.7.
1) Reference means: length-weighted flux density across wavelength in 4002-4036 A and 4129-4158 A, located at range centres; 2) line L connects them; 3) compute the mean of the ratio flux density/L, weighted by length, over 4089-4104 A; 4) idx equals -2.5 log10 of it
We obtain -0.06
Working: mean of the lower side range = 4.8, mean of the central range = 4.98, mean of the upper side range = 4.63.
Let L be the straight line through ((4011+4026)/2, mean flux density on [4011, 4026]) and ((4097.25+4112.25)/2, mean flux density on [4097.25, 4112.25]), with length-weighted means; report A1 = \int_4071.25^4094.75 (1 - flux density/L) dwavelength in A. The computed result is 0.62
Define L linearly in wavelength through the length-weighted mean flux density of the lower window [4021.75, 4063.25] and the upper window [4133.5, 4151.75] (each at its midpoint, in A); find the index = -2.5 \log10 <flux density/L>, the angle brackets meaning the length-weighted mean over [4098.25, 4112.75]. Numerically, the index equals -0.084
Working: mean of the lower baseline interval 4.7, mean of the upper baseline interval 4.66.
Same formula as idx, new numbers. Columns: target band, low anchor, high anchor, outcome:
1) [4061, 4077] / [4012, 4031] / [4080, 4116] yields 0.03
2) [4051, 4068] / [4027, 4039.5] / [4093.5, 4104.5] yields 0.02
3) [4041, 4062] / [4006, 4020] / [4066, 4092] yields 0.04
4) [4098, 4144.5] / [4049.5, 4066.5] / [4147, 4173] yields -0.07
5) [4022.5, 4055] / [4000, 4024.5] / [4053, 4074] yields 0.02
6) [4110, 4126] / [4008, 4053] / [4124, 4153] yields -0.06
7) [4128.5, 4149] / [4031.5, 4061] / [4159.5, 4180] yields -0.05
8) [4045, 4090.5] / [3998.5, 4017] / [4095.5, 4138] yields 0.03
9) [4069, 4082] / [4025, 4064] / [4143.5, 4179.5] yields -0.03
